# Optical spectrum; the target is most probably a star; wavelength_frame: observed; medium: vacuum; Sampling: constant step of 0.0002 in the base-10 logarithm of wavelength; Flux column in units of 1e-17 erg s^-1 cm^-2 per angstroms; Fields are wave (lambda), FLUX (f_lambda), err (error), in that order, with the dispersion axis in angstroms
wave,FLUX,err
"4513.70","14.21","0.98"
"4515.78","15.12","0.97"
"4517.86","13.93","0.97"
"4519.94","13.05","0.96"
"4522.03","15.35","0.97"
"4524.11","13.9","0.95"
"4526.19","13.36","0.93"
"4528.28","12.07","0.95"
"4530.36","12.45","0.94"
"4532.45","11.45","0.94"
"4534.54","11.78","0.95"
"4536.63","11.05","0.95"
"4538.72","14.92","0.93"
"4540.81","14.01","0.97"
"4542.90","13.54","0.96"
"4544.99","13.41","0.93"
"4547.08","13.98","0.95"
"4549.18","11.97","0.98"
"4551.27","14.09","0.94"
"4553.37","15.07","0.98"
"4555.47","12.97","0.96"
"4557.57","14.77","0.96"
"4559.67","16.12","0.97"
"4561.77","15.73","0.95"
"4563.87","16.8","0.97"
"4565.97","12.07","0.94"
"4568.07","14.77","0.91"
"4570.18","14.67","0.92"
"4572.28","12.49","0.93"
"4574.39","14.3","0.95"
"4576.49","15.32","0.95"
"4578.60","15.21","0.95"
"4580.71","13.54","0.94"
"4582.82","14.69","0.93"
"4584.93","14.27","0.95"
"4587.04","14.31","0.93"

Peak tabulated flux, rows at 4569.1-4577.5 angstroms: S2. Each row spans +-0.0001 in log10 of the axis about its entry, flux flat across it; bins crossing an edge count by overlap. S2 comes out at 15.32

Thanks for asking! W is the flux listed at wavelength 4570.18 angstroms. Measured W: 14.67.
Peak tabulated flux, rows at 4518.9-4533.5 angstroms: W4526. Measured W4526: 15.35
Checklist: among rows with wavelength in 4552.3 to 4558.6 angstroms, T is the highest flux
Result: 15.07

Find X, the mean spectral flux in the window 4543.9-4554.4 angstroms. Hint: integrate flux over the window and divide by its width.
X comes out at 13.7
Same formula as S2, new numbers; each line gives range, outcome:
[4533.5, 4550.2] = 14.92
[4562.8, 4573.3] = 16.8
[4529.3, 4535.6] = 12.45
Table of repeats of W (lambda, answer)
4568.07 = 14.77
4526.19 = 13.36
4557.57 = 14.77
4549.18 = 11.97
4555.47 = 12.97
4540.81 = 14.01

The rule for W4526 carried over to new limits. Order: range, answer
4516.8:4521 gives 13.93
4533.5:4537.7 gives 11.78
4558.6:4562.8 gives 16.12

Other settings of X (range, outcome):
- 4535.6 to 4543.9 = 13.4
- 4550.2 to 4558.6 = 14.2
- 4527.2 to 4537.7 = 11.8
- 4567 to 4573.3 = 14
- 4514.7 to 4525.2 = 14.3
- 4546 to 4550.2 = 13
